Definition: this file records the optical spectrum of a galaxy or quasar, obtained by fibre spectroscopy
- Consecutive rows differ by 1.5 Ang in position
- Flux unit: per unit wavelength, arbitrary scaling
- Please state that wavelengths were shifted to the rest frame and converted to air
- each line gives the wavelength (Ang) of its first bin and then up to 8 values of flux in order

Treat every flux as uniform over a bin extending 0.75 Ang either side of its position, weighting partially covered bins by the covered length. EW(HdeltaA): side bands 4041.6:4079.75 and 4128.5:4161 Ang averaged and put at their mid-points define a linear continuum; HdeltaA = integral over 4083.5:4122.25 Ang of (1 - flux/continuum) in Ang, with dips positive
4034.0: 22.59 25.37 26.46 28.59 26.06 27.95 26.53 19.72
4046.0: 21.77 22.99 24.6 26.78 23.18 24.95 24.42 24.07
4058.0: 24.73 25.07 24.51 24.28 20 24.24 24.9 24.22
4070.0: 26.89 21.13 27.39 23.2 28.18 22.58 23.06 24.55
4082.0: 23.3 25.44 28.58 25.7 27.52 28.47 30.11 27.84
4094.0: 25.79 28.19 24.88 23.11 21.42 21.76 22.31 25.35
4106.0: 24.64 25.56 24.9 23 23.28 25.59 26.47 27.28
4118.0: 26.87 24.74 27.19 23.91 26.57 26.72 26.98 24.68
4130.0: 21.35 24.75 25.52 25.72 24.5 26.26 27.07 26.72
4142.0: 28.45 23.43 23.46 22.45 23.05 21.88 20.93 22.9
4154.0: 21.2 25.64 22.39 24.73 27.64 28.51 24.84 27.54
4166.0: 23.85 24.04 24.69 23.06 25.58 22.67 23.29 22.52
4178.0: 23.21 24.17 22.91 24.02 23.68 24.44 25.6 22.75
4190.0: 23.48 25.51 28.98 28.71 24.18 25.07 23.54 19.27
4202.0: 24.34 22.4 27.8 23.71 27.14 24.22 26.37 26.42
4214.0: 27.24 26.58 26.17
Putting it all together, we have -2.1 Ang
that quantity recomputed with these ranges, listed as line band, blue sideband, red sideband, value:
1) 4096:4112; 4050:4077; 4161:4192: 0.4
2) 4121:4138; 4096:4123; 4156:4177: -0.4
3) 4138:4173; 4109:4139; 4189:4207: 0.8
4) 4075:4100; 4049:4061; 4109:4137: -0.9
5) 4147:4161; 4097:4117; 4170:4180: 0.2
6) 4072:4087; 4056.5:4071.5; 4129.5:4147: -0.5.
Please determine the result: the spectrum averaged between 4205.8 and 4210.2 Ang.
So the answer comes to 25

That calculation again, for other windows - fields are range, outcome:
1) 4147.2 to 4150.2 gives 22.5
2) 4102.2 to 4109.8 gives 24.5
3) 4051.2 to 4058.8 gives 24.3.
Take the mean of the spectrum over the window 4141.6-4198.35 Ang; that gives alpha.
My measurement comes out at 24.3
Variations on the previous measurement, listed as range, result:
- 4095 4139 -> 25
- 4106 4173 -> 24.9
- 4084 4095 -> 27.7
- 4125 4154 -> 24.5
